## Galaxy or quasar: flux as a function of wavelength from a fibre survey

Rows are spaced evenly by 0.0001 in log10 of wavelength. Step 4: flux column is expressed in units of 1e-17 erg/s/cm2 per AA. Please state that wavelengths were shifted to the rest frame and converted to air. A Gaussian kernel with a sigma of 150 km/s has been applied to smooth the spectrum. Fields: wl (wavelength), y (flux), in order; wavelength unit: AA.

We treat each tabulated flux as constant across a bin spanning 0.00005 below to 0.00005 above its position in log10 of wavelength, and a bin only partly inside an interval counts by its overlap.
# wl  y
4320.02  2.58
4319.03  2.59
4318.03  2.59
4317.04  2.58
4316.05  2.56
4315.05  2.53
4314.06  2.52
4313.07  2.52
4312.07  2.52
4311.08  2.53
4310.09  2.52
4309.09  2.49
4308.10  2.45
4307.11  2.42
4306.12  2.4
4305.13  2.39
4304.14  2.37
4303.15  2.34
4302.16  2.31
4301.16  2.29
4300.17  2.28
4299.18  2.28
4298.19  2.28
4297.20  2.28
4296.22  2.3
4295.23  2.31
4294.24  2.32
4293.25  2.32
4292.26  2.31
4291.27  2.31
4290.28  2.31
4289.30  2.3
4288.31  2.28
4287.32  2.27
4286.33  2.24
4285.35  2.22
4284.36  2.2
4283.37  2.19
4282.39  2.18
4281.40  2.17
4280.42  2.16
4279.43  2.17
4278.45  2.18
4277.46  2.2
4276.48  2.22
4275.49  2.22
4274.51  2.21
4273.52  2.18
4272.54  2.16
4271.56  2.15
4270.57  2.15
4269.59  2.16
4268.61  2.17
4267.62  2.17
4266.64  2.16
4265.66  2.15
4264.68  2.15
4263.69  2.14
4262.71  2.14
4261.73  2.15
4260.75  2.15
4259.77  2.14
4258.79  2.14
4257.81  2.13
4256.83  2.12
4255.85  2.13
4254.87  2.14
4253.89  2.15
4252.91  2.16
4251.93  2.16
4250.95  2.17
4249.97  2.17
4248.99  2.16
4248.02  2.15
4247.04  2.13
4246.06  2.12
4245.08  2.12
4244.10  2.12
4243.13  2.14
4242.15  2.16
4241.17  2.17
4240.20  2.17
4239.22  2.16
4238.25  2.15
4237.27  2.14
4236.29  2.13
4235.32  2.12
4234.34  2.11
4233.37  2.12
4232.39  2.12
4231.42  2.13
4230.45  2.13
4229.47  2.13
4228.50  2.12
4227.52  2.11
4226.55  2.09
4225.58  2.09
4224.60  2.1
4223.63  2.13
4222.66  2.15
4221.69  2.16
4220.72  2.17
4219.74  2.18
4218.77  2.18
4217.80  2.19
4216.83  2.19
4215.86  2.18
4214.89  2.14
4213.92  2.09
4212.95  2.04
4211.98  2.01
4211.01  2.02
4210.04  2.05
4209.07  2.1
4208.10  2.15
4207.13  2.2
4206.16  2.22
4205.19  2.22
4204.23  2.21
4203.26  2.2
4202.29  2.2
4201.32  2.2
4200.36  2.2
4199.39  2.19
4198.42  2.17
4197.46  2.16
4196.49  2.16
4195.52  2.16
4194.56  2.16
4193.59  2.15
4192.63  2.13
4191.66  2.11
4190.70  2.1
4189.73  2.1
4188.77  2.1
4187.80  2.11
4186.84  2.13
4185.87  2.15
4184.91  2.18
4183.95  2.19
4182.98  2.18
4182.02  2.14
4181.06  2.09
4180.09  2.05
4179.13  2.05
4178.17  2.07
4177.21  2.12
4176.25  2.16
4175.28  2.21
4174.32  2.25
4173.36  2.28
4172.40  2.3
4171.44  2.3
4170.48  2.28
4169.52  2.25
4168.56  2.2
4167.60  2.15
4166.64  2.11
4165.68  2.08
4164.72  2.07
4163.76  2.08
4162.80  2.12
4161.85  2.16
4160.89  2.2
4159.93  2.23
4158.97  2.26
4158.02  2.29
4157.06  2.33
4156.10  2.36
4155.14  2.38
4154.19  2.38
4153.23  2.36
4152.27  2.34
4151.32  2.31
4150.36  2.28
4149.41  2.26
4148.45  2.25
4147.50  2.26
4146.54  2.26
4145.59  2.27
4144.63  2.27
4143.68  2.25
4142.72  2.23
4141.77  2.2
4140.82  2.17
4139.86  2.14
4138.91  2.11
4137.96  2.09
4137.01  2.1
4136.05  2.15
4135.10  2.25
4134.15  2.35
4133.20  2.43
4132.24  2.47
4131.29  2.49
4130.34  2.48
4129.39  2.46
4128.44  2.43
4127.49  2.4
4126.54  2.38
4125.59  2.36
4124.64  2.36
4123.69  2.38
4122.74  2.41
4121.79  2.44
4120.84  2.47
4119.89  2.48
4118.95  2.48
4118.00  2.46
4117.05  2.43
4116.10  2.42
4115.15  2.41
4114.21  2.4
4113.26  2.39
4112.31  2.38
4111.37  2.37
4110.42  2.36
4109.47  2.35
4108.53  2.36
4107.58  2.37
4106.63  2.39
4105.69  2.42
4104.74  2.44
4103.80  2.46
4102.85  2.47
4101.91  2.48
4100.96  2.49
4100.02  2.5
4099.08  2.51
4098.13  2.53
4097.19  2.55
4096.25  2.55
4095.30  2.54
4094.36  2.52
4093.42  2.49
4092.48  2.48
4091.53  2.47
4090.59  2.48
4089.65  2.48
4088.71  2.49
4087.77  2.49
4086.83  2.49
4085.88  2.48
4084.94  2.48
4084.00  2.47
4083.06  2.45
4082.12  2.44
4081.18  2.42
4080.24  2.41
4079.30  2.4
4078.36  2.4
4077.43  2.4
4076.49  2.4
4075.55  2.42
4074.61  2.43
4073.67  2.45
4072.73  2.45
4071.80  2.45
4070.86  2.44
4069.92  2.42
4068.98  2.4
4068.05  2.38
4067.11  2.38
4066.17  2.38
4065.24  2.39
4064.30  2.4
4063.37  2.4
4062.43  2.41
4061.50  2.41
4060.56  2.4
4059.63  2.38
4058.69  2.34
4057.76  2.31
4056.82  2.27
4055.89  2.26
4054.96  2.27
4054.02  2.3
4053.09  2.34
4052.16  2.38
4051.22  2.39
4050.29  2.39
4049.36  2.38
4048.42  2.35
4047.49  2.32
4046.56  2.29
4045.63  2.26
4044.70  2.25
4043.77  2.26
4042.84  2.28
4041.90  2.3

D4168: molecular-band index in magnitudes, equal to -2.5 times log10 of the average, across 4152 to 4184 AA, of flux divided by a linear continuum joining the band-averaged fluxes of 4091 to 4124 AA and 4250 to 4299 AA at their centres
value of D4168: 0.073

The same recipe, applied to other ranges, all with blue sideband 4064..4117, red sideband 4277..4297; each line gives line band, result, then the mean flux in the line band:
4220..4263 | 0.076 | 2.14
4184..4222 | 0.088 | 2.15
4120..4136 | 0.000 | 2.4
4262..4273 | 0.056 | 2.15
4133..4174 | 0.068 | 2.23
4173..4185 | 0.099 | 2.15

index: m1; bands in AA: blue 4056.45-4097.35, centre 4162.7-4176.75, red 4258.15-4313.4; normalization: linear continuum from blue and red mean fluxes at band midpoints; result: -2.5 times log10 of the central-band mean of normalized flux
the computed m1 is 0.08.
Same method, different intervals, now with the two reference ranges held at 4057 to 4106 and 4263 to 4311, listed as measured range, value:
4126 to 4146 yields 0.05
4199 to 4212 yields 0.08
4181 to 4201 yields 0.10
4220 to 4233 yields 0.09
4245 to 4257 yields 0.07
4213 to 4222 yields 0.08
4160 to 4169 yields 0.11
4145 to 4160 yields 0.04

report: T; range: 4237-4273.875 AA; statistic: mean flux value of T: 2.15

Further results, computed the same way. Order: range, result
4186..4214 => 2.14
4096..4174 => 2.33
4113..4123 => 2.44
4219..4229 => 2.13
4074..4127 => 2.44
